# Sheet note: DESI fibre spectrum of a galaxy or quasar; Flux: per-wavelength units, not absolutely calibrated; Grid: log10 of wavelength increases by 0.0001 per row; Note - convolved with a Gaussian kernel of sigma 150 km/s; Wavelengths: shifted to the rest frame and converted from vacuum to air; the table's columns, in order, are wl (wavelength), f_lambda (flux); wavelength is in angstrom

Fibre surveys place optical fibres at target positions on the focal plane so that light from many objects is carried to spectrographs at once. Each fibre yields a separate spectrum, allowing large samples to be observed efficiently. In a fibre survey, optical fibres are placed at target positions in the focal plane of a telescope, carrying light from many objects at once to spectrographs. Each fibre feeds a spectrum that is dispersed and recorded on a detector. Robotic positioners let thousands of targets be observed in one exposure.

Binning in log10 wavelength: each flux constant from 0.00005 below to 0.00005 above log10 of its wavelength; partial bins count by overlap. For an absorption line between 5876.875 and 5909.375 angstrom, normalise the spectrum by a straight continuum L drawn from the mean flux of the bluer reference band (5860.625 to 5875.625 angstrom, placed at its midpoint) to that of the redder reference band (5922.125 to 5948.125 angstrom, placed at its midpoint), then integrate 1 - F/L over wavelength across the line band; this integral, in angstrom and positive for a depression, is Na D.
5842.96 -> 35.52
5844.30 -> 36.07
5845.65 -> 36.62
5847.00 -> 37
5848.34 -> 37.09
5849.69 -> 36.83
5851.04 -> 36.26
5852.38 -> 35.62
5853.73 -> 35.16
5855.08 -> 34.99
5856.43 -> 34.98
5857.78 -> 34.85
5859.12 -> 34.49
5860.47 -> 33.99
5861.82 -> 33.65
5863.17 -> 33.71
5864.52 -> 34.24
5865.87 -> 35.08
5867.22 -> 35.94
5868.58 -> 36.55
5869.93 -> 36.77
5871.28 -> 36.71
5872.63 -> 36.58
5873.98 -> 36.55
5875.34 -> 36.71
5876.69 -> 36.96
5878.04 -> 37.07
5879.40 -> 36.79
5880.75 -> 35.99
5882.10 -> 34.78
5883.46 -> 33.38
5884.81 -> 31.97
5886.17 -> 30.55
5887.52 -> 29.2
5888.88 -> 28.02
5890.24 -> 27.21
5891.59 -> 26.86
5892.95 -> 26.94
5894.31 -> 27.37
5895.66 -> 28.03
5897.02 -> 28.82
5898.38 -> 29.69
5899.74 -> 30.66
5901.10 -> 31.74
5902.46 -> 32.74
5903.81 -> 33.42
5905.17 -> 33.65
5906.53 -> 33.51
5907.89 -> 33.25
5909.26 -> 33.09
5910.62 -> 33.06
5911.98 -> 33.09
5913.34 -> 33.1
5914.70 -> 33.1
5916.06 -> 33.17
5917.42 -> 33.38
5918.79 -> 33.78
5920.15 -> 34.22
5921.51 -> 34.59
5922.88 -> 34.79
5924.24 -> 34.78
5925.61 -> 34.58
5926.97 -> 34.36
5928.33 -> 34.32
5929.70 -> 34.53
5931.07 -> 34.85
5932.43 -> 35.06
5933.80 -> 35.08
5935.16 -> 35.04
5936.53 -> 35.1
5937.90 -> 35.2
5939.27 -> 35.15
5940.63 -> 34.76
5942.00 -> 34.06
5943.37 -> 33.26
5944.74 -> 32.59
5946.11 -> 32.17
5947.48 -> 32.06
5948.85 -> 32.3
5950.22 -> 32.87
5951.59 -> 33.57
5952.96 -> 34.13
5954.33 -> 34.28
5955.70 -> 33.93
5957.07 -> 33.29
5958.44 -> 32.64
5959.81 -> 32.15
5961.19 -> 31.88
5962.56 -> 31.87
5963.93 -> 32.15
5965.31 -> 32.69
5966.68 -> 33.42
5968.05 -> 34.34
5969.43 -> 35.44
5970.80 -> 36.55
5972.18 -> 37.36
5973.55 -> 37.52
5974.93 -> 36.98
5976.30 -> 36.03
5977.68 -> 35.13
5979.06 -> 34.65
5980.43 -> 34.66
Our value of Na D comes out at 3.3 angstrom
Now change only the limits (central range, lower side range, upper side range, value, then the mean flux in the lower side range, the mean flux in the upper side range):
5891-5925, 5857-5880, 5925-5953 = 2.6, 35.7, 34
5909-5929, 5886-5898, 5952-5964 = -2.5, 28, 33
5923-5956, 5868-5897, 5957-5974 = -0.5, 32.8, 33.9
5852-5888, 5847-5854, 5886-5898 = -2.9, 36.4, 28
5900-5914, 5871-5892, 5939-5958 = 0.2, 33.5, 33.4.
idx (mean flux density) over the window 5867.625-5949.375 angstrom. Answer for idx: 33.3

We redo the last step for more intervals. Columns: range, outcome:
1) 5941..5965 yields 32.9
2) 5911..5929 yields 33.9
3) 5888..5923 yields 31.5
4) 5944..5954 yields 32.9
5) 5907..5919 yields 33.2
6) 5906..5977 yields 34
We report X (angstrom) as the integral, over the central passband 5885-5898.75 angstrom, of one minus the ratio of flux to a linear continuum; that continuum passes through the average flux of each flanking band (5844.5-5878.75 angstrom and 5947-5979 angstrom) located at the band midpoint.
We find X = 2.7 angstrom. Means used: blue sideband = 35.8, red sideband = 34.1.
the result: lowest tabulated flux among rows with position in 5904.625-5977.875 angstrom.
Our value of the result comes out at 31.87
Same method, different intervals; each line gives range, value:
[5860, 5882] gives 33.65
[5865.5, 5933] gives 26.86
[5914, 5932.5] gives 33.1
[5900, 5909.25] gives 31.74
